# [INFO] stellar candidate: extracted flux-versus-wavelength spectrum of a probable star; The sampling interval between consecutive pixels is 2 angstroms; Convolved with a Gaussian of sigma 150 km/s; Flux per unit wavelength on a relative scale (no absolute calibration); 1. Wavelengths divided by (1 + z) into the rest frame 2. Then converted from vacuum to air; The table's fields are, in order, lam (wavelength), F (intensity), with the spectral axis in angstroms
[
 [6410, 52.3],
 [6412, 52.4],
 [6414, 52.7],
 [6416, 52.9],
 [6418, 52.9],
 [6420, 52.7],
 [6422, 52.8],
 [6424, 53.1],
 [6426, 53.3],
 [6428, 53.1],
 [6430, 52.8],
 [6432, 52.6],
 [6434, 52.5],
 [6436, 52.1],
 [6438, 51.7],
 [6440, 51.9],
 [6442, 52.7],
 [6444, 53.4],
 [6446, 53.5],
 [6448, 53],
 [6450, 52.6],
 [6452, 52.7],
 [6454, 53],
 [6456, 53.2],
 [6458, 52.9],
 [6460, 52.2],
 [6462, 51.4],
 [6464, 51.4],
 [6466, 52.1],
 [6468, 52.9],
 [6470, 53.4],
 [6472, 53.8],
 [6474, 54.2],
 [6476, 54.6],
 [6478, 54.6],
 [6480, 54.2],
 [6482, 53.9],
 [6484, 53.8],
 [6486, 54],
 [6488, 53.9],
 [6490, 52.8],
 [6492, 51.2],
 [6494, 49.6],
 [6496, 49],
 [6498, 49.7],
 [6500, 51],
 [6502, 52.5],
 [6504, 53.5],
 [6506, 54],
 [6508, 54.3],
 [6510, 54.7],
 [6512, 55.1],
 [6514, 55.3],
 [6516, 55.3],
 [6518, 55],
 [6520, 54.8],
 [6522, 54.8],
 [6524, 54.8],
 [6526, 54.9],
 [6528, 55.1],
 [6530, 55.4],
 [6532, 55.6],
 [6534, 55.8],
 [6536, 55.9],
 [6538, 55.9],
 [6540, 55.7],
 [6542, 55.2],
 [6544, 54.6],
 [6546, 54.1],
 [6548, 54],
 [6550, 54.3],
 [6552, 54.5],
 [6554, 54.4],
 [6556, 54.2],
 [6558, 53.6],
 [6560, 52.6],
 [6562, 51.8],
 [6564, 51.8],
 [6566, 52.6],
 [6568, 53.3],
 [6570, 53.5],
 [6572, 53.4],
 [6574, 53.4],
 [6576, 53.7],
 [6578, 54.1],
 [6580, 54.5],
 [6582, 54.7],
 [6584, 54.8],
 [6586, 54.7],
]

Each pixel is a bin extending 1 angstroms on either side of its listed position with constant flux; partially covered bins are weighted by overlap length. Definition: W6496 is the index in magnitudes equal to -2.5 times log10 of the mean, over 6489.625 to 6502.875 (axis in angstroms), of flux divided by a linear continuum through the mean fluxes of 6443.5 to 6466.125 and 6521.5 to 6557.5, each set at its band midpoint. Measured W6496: 0.063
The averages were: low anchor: 52.6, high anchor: 54.9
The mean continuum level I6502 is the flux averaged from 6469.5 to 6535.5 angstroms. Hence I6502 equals 53.8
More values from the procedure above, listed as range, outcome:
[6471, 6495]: 53.4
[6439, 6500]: 52.7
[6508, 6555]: 55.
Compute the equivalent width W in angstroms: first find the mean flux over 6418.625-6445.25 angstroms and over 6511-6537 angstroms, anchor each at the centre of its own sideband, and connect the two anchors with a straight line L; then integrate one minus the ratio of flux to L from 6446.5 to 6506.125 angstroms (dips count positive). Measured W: 1.3 angstroms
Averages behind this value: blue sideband 52.7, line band 52.7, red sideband 55.2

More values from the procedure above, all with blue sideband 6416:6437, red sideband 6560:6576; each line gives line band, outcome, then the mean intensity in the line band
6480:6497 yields 0.1 angstroms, 52.4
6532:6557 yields -1.0 angstroms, 54.9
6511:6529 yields -0.7 angstroms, 55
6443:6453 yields 0.0 angstroms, 53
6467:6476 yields -0.1 angstroms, 53.7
